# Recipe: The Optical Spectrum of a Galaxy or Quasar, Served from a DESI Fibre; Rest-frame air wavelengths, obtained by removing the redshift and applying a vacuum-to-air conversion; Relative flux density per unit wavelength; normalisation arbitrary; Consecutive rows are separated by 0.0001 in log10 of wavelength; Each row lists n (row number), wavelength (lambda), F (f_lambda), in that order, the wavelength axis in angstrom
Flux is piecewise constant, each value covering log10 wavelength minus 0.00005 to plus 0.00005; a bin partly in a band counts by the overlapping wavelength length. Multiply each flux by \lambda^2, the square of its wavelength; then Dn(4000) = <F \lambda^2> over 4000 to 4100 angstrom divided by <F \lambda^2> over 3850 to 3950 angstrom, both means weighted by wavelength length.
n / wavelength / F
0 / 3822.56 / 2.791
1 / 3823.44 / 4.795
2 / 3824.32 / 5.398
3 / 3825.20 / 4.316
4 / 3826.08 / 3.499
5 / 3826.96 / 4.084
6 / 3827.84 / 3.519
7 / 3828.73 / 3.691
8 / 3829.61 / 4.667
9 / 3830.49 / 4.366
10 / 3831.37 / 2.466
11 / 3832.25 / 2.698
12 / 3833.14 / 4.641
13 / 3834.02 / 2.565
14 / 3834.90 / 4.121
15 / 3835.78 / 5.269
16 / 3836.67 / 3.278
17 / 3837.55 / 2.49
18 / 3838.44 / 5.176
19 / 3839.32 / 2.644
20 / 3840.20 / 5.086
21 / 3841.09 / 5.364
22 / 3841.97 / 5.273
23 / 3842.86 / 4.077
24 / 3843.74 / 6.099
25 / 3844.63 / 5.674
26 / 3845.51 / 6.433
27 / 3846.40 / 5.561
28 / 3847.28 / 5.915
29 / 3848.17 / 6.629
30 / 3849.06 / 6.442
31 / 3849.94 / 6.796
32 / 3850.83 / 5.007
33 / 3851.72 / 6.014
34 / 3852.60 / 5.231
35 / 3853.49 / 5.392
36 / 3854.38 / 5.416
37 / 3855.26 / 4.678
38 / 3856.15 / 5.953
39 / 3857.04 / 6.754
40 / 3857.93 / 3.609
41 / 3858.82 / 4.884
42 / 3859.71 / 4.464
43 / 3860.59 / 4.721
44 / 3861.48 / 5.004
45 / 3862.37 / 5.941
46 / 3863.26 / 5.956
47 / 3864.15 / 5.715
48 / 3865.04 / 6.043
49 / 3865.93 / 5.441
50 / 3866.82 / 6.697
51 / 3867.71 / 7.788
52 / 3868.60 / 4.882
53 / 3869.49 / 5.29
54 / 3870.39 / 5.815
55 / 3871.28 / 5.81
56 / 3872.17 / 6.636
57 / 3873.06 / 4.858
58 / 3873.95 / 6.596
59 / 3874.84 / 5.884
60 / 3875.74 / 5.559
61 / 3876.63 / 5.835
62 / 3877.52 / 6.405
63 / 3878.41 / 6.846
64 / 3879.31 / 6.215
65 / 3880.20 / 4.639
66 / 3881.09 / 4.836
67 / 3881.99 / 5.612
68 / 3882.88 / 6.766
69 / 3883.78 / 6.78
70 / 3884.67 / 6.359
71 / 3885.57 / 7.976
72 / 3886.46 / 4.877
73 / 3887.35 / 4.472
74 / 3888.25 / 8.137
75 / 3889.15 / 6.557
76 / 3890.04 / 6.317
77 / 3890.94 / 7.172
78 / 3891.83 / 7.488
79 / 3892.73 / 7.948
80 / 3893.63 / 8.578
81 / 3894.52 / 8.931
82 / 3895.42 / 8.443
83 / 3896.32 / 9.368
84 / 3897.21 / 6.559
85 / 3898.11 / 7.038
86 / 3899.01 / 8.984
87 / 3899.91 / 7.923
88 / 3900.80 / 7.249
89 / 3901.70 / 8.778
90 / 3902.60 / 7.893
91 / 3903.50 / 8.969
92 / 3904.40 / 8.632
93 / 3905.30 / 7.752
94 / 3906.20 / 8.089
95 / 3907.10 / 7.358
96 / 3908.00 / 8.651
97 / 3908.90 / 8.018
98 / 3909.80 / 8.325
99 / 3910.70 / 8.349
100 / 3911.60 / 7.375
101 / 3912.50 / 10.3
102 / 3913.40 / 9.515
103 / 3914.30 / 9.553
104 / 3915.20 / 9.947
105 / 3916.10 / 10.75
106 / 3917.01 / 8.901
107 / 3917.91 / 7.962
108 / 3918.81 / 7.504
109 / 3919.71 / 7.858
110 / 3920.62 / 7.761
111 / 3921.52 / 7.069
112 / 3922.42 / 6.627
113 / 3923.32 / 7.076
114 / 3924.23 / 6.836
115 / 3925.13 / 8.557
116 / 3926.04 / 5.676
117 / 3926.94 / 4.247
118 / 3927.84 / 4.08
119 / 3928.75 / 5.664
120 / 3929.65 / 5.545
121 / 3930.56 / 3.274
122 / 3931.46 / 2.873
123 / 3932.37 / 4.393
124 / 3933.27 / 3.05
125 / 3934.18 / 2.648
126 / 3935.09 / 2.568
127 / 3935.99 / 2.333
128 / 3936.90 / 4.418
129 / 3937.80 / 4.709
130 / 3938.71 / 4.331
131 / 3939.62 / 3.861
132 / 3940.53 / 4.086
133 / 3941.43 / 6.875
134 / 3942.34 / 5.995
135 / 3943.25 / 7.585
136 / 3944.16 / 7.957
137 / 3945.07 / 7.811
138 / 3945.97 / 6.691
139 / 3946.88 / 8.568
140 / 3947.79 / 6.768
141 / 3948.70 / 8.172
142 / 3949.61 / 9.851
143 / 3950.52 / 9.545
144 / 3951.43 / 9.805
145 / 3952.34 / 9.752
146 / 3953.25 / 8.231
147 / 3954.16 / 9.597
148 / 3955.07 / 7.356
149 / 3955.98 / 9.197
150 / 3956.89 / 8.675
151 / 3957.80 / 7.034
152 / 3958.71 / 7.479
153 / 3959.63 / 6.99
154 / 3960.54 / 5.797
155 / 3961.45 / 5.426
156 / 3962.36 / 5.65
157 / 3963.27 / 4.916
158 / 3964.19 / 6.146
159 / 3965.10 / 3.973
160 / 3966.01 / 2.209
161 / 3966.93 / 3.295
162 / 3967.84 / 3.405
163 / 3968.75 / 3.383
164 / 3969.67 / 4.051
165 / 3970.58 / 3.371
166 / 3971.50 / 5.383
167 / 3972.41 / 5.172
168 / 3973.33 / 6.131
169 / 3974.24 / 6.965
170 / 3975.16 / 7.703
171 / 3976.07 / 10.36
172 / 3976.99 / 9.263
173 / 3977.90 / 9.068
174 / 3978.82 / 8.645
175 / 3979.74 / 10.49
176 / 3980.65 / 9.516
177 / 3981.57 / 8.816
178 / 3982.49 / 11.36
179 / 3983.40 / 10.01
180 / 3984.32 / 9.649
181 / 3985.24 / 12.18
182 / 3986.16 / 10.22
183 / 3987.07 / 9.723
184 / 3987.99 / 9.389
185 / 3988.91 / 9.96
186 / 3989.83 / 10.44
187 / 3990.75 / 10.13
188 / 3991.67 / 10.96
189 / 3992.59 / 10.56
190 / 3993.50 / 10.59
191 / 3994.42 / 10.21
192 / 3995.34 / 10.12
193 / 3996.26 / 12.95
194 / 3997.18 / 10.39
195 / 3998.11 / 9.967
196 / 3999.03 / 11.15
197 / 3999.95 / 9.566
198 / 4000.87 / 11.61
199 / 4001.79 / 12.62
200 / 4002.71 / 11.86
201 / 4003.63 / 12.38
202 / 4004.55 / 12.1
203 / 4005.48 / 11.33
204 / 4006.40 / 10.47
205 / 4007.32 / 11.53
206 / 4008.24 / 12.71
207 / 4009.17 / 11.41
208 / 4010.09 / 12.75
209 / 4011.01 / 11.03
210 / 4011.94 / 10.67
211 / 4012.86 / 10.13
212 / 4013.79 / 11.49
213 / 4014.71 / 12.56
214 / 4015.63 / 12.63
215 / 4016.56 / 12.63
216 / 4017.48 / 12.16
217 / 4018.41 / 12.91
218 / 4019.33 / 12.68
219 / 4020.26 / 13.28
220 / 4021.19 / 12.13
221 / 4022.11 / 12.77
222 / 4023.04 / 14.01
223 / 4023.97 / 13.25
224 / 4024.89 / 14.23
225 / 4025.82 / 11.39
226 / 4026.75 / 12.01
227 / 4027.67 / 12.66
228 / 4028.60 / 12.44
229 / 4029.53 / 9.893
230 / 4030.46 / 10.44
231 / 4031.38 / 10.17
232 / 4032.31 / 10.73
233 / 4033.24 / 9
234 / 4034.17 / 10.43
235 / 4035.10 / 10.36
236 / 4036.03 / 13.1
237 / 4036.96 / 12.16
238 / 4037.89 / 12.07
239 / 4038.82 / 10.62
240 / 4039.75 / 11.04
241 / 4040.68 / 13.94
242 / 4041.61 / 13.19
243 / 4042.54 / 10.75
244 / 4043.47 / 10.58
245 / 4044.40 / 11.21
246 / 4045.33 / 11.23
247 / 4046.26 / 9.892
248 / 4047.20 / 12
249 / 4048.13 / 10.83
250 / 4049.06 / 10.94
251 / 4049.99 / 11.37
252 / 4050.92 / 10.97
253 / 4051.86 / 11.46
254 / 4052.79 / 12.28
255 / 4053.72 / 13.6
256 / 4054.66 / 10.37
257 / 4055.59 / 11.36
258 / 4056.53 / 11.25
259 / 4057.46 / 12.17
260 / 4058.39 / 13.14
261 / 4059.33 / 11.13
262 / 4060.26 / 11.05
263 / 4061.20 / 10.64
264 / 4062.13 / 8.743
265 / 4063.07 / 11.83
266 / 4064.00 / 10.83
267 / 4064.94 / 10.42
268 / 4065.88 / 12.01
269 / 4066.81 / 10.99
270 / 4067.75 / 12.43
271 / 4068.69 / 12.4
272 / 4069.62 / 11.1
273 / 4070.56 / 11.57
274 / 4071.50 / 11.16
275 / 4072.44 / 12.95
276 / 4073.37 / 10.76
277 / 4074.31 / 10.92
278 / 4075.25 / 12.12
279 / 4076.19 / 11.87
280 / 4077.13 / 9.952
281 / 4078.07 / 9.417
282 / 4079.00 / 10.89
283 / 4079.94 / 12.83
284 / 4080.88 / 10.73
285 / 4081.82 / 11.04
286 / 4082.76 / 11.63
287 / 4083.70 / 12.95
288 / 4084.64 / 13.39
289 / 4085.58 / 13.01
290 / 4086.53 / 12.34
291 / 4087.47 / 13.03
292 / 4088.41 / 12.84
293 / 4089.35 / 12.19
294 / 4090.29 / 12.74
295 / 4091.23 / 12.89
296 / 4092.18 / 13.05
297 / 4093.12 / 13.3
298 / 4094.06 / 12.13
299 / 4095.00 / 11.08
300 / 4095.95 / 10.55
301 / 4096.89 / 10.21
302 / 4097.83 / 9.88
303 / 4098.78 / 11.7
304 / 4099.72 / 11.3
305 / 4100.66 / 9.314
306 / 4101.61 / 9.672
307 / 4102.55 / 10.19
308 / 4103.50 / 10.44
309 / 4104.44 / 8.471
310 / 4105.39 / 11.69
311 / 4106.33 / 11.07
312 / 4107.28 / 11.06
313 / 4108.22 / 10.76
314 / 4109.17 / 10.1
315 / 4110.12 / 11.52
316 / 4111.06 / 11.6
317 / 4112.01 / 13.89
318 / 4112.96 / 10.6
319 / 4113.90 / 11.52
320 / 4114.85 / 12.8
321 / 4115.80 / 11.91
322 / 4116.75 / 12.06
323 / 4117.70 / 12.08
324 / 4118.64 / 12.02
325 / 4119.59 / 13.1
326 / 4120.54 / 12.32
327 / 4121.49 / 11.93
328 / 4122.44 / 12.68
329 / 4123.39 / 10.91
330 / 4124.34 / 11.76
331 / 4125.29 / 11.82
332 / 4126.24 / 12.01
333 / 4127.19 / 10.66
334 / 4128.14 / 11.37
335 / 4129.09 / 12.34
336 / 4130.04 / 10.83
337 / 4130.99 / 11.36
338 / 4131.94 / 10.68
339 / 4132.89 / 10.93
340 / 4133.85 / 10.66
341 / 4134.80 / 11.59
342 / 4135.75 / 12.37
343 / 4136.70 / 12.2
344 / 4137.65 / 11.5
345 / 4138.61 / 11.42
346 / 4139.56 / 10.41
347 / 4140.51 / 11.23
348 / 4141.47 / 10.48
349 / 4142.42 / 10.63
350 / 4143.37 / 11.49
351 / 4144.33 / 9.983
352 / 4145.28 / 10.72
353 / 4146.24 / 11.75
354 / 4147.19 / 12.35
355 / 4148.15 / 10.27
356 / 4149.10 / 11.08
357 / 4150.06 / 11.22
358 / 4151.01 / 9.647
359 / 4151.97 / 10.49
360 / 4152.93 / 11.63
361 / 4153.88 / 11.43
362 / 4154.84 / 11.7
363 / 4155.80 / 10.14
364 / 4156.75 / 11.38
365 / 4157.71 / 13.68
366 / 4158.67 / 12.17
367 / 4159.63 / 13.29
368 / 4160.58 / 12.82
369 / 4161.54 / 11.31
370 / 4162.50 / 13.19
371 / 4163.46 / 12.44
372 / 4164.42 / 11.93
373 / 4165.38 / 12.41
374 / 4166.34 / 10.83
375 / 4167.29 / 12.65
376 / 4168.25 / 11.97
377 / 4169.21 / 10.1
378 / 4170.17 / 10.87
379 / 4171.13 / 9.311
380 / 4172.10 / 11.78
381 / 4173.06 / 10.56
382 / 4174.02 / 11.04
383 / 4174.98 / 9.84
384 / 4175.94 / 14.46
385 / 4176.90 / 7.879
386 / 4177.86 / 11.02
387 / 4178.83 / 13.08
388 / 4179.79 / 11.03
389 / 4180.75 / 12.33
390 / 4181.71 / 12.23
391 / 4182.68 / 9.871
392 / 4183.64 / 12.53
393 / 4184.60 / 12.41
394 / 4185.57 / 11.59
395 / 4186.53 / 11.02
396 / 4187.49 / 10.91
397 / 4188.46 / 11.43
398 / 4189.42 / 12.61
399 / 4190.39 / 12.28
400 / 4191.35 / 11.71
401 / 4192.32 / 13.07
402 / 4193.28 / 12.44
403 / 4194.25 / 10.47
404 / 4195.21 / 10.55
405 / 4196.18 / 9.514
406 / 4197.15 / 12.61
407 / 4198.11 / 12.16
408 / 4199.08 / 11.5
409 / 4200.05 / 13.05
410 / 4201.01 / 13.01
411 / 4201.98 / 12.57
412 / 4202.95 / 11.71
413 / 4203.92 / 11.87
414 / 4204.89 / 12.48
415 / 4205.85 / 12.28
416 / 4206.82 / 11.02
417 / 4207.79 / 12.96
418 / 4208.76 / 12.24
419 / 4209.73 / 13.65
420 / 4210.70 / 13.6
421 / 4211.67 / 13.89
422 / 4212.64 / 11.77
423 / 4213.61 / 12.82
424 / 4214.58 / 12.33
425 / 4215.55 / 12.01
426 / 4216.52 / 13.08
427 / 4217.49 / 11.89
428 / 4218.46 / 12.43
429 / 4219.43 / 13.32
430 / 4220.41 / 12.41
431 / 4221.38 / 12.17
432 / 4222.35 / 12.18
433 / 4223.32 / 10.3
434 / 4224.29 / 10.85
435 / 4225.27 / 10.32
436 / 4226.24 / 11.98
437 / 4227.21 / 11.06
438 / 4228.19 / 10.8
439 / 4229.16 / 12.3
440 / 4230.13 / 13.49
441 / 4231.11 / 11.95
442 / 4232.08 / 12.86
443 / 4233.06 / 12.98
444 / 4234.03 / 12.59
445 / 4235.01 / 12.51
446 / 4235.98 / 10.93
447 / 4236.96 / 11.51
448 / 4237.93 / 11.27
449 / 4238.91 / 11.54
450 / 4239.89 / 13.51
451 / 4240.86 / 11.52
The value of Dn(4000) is 1.93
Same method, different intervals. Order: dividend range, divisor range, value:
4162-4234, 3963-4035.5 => 1.30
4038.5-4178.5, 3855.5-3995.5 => 1.78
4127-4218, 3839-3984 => 2.01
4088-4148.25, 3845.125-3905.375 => 2.01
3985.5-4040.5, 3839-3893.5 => 2.11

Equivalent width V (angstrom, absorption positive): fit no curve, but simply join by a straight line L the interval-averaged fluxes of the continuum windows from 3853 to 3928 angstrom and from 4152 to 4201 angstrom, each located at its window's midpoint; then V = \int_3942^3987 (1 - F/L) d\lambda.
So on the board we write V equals 3.6 angstrom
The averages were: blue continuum 6.9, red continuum 11.6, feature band 7.49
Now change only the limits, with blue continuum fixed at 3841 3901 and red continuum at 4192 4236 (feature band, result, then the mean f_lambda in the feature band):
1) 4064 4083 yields -3.22 angstrom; 11.3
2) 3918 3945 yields 6.70 angstrom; 5.43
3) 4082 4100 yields -3.79 angstrom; 12.1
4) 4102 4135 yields -3.02 angstrom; 11.4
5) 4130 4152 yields -0.40 angstrom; 11.1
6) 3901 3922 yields -4.82 angstrom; 8.47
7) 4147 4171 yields -0.88 angstrom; 11.6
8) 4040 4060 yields -4.94 angstrom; 11.6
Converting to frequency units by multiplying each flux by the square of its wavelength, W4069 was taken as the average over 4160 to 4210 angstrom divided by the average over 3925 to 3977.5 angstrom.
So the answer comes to 2.19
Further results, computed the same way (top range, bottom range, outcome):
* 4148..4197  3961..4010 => 1.41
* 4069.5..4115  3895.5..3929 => 1.59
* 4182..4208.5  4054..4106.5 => 1.10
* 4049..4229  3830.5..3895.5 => 2.36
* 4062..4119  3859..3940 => 1.93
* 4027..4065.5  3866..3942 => 1.82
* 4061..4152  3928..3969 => 2.07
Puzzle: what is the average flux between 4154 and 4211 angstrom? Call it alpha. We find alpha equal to 11.8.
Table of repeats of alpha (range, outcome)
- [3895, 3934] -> 7.38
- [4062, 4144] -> 11.5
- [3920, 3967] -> 6.17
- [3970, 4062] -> 10.9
